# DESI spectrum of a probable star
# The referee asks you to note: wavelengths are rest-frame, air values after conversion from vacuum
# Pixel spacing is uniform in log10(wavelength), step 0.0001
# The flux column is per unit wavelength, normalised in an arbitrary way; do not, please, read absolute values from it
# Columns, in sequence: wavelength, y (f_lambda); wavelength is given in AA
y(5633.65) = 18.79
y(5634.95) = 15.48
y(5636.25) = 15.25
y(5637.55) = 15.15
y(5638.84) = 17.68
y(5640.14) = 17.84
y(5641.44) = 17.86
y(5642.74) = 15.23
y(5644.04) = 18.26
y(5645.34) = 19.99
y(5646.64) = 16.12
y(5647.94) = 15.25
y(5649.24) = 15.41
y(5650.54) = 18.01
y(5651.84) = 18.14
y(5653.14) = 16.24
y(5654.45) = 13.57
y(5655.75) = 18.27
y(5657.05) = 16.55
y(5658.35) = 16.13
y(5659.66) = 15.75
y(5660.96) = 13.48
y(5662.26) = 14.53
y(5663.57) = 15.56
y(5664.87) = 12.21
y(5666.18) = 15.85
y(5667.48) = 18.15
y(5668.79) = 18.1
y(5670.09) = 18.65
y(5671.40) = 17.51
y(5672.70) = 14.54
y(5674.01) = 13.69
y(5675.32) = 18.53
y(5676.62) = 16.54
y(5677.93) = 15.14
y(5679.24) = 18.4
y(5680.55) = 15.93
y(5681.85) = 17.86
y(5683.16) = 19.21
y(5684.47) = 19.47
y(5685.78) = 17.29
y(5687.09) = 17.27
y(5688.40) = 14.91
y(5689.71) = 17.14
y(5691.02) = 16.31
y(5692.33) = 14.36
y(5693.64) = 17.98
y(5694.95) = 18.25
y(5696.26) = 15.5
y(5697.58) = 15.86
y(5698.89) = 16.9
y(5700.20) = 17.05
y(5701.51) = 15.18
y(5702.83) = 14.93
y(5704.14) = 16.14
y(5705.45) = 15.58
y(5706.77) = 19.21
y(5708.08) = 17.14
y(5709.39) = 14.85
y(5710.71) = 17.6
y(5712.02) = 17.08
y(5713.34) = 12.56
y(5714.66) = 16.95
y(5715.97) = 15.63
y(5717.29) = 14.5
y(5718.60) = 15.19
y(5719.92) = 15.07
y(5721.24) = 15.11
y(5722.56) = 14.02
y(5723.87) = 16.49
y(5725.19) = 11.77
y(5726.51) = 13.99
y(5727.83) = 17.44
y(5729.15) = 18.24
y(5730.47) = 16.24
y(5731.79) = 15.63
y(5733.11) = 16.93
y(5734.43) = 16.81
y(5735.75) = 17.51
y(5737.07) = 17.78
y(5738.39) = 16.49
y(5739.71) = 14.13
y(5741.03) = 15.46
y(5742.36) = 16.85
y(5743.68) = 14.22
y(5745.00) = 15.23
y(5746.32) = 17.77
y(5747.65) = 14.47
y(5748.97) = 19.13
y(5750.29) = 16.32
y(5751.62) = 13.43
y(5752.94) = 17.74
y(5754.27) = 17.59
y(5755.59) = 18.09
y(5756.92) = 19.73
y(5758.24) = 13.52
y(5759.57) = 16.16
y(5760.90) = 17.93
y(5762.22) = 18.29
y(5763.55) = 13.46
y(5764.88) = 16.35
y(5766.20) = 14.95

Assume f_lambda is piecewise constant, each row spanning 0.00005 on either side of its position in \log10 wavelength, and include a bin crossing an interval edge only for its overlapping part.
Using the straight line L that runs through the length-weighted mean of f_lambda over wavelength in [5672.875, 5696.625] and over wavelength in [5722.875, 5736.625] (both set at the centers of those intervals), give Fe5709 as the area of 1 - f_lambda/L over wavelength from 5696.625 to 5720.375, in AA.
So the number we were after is 0.7 AA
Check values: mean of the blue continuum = 16.8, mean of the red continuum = 16.1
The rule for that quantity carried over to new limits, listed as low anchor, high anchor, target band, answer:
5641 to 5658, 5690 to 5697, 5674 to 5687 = -0.62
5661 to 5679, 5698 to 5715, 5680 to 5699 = -0.96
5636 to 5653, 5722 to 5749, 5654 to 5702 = 0.44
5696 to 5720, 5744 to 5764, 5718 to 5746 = 0.90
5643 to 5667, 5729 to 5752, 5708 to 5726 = 1.10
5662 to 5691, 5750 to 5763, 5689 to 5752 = 2.85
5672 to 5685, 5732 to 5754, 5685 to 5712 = 0.35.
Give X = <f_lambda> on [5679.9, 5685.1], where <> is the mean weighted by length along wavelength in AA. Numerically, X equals 18.1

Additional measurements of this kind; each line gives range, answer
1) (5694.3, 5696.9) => 16.9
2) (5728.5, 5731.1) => 17.2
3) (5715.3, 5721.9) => 15.1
